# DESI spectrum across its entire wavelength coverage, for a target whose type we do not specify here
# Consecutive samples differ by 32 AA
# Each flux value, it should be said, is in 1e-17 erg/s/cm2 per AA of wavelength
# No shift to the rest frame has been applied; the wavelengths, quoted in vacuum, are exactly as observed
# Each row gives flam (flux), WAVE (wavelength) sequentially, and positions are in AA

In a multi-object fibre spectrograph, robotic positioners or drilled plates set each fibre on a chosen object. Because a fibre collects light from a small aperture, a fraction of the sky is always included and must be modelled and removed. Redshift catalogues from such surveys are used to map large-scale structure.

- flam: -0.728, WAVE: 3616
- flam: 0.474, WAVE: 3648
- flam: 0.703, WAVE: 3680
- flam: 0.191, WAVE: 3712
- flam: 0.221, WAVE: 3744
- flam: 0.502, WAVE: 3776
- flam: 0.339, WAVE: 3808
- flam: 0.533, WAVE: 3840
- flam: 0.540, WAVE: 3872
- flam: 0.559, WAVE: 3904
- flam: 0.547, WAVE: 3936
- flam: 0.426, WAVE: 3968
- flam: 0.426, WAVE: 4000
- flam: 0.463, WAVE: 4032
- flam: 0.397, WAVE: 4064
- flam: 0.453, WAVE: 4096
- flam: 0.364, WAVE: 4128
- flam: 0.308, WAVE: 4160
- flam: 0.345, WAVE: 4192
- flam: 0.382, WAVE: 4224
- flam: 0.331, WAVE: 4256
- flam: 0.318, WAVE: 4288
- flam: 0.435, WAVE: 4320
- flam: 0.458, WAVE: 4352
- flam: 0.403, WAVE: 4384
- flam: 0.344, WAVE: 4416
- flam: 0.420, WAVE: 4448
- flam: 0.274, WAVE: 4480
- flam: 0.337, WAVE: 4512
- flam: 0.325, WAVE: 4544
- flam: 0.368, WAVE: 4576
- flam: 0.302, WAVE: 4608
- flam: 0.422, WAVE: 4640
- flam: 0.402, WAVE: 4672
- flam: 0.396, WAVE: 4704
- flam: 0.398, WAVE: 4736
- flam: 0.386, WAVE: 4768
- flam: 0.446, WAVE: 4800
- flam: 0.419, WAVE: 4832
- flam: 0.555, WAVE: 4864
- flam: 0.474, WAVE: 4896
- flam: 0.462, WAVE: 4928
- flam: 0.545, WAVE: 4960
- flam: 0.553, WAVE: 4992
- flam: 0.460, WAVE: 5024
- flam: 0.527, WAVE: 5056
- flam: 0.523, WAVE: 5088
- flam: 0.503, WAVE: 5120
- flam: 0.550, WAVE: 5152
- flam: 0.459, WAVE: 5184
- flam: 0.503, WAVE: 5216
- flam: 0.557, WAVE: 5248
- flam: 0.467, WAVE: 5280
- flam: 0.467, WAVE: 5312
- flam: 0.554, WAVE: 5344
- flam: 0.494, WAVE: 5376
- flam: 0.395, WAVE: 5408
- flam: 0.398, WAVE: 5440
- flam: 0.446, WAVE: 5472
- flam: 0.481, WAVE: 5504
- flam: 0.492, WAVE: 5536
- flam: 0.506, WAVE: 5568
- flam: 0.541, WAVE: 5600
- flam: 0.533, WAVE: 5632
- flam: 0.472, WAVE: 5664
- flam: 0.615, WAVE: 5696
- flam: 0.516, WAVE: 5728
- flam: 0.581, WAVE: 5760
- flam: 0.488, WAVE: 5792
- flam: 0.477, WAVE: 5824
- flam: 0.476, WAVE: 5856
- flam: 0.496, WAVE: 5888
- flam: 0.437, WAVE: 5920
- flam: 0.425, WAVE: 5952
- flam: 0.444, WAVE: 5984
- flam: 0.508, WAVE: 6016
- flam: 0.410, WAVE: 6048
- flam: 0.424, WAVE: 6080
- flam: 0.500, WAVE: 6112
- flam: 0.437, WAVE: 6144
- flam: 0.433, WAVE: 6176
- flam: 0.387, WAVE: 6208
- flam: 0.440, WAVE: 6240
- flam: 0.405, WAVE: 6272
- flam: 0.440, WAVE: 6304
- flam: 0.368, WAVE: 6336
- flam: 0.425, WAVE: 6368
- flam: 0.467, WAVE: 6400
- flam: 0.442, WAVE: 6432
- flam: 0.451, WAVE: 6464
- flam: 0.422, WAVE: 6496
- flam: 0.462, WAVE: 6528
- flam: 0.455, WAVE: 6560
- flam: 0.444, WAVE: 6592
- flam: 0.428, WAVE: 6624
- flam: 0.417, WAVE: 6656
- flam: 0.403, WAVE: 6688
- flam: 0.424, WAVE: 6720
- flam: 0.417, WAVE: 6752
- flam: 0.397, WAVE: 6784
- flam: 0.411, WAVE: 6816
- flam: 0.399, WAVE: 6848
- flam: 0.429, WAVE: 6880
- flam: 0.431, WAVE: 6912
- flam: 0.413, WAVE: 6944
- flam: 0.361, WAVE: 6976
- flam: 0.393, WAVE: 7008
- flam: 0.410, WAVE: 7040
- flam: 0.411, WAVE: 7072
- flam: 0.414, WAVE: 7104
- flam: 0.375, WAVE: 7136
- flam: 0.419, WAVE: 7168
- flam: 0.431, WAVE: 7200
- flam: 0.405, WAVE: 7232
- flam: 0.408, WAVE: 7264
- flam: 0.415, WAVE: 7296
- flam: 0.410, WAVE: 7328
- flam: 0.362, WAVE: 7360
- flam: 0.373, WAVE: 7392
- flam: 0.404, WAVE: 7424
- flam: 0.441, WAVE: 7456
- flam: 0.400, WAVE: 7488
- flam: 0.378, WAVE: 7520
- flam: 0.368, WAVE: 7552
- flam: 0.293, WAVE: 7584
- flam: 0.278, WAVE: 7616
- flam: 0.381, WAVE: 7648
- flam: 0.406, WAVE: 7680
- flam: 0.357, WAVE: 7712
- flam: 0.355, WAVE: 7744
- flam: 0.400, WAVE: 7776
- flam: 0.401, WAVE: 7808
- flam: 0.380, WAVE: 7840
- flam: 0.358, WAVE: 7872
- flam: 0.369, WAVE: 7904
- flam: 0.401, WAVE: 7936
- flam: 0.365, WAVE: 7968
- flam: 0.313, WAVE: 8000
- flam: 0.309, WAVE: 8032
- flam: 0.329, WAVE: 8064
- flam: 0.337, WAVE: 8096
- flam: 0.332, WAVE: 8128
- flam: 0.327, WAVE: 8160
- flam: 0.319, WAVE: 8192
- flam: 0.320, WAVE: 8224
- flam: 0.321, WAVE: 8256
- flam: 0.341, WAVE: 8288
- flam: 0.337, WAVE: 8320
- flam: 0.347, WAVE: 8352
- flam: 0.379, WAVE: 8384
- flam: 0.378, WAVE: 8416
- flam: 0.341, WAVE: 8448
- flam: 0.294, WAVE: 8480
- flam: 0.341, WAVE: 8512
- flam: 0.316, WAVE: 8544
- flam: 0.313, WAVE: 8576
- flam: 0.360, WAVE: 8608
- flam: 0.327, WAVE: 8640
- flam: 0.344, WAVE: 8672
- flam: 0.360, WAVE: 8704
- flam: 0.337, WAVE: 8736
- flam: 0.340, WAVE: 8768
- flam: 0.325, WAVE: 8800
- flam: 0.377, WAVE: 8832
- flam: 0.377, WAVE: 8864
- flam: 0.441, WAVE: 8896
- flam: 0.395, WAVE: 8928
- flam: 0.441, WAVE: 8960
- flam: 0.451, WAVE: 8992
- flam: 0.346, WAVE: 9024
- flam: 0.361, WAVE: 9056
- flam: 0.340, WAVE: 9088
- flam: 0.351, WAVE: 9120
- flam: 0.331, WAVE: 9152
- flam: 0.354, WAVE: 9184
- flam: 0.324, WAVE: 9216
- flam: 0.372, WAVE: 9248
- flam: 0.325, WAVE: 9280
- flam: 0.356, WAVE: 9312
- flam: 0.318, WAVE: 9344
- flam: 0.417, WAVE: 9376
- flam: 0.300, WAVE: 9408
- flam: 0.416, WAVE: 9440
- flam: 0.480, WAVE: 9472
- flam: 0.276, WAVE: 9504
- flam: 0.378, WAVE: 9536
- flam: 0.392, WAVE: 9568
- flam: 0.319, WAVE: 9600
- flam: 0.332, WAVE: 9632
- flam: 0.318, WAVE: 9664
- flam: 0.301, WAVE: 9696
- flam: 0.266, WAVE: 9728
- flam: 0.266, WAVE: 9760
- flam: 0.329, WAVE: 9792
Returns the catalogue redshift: 1.05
